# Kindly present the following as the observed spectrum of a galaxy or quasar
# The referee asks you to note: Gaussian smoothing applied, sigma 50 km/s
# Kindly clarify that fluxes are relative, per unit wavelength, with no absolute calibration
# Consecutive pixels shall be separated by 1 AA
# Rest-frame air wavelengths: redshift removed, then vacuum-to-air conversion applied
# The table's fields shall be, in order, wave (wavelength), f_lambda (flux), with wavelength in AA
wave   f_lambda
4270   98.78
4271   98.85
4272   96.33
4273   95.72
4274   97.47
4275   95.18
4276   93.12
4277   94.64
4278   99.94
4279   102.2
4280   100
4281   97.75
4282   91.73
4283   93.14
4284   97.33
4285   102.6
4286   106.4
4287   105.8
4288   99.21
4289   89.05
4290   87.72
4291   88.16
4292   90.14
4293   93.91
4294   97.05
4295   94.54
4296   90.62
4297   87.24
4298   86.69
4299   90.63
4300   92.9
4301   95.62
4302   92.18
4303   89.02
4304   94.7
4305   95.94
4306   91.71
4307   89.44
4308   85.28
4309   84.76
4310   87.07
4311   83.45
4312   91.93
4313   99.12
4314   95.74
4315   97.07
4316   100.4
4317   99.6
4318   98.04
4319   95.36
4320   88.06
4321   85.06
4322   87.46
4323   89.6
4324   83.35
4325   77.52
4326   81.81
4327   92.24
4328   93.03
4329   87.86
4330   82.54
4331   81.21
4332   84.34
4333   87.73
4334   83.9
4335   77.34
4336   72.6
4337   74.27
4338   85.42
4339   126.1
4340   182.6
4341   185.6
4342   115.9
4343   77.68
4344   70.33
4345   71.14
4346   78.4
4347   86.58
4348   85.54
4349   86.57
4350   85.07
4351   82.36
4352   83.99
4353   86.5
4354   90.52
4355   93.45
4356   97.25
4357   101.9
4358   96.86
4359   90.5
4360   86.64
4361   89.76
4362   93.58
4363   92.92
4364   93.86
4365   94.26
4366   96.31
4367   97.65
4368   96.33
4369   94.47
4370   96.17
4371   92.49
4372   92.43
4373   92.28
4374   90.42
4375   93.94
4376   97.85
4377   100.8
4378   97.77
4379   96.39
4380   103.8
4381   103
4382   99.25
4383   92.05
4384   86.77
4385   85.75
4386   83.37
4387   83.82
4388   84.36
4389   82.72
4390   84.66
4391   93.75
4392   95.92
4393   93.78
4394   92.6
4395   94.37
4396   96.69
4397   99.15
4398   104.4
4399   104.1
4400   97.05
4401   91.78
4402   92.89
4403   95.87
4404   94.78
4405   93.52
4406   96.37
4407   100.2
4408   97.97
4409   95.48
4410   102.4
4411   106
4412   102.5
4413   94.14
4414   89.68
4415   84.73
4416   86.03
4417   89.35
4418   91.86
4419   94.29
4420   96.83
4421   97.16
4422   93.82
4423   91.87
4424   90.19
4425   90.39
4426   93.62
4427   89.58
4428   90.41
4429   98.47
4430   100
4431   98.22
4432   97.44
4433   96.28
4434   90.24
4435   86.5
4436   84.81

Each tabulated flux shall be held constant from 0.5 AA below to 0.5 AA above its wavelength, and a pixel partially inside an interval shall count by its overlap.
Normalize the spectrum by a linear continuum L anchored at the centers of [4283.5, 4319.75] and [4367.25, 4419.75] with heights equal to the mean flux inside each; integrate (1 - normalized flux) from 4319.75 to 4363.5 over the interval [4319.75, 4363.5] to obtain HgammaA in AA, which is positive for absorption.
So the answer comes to 1.0 AA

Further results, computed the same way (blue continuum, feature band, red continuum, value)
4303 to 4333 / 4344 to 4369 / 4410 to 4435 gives 0.5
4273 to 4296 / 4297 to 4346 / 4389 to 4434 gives 1.5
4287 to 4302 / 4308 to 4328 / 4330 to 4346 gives 1.0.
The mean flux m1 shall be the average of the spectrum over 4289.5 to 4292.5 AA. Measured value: 88.7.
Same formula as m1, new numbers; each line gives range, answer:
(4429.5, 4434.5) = 96.4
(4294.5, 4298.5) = 89.8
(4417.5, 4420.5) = 94.3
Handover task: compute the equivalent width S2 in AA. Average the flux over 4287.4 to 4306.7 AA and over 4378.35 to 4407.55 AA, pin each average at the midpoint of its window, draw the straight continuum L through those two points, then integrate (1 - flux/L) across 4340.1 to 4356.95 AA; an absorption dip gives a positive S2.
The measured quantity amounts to -0.30 AA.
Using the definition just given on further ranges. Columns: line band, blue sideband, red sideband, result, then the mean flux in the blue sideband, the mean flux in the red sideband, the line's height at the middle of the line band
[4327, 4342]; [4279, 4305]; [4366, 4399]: -1.0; 94.4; 93.9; 94.2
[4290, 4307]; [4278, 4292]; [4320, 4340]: 0.5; 96.9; 88.4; 94.3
